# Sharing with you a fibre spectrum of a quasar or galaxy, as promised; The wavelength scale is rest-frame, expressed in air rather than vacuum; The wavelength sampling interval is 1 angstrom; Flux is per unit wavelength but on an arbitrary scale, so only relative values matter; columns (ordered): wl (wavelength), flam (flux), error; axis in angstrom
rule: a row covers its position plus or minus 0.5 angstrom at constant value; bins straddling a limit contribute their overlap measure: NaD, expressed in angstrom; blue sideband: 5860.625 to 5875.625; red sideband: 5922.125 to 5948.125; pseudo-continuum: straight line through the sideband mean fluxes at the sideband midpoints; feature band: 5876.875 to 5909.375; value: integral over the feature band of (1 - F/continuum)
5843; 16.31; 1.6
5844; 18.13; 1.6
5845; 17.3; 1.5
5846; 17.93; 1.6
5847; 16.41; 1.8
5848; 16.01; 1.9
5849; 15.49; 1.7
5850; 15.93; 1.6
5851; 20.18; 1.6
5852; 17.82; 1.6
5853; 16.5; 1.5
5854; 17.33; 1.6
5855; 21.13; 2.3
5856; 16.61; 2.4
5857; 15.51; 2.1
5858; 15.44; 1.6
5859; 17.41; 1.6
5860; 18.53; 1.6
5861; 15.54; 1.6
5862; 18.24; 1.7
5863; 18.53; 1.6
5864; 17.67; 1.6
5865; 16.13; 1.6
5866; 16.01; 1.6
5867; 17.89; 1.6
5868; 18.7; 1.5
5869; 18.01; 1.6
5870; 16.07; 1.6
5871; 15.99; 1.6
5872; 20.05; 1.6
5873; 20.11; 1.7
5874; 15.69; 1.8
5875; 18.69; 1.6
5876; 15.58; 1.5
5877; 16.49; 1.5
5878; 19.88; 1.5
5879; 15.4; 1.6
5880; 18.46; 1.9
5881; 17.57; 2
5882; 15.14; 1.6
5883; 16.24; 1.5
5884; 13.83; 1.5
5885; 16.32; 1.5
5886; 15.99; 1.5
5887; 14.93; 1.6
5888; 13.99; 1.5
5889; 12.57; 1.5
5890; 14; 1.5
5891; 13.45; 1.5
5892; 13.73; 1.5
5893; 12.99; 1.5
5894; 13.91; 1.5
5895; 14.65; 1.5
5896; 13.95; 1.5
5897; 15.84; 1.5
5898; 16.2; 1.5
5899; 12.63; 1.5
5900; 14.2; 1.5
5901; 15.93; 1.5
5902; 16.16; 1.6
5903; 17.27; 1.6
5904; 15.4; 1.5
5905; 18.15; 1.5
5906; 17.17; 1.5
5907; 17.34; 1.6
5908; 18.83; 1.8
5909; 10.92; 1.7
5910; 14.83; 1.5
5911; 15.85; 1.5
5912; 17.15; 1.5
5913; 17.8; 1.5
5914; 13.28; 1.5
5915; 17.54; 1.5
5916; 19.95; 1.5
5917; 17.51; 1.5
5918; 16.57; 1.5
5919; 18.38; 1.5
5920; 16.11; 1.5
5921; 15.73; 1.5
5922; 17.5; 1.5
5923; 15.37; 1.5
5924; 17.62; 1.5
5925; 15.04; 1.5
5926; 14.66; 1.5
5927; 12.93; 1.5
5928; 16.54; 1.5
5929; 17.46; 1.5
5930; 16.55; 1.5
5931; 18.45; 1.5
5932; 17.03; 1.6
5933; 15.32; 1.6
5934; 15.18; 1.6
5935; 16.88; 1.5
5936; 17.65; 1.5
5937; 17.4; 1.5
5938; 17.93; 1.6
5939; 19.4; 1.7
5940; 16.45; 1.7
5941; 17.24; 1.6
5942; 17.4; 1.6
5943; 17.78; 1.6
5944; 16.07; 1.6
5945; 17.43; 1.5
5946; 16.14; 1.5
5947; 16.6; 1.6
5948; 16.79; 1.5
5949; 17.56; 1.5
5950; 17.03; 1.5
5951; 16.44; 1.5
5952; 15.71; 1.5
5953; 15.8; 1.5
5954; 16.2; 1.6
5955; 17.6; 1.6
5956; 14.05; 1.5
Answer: 3.36 angstrom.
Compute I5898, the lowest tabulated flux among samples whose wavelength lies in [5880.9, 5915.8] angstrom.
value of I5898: 10.92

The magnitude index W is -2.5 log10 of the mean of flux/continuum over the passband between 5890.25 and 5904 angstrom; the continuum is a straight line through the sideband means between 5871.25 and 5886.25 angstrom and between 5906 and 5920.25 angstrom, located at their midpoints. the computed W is 0.15 mag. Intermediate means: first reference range 17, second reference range 16.6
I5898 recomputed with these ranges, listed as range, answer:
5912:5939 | 12.93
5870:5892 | 12.57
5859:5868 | 15.54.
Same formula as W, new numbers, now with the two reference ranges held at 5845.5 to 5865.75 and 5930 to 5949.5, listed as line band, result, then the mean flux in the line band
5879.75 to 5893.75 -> 0.16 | 14.9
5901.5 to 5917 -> 0.04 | 16.5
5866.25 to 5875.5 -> -0.04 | 17.9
